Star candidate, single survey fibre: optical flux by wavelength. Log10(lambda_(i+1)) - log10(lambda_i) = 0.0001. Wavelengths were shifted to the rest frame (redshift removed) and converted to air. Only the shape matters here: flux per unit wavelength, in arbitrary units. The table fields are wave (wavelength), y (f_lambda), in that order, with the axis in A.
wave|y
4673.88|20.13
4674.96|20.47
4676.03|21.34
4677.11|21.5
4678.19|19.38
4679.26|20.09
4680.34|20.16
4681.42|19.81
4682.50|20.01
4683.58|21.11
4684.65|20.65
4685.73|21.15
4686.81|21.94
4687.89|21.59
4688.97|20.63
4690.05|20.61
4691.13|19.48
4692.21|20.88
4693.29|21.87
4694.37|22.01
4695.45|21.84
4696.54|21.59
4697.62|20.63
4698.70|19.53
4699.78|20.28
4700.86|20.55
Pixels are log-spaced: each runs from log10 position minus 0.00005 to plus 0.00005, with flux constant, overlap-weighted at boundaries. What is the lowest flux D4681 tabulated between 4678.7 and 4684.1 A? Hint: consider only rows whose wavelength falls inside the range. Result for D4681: 19.81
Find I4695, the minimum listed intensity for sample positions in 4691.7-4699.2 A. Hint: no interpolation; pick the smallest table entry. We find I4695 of 19.53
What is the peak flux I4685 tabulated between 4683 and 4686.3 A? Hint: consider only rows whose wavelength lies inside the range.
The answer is 21.15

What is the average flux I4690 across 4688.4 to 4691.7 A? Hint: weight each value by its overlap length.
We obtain 20.3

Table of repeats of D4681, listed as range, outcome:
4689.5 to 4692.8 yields 19.48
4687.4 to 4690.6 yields 20.61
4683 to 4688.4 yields 20.65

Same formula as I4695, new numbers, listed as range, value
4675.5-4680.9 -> 19.38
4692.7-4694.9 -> 21.87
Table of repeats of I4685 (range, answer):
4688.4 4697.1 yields 22.01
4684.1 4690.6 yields 21.94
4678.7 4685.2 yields 21.11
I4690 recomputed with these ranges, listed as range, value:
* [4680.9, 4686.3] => 20.6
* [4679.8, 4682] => 19.9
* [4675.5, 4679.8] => 20.6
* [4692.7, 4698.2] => 21.6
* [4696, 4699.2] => 20.6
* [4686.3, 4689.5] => 21.4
